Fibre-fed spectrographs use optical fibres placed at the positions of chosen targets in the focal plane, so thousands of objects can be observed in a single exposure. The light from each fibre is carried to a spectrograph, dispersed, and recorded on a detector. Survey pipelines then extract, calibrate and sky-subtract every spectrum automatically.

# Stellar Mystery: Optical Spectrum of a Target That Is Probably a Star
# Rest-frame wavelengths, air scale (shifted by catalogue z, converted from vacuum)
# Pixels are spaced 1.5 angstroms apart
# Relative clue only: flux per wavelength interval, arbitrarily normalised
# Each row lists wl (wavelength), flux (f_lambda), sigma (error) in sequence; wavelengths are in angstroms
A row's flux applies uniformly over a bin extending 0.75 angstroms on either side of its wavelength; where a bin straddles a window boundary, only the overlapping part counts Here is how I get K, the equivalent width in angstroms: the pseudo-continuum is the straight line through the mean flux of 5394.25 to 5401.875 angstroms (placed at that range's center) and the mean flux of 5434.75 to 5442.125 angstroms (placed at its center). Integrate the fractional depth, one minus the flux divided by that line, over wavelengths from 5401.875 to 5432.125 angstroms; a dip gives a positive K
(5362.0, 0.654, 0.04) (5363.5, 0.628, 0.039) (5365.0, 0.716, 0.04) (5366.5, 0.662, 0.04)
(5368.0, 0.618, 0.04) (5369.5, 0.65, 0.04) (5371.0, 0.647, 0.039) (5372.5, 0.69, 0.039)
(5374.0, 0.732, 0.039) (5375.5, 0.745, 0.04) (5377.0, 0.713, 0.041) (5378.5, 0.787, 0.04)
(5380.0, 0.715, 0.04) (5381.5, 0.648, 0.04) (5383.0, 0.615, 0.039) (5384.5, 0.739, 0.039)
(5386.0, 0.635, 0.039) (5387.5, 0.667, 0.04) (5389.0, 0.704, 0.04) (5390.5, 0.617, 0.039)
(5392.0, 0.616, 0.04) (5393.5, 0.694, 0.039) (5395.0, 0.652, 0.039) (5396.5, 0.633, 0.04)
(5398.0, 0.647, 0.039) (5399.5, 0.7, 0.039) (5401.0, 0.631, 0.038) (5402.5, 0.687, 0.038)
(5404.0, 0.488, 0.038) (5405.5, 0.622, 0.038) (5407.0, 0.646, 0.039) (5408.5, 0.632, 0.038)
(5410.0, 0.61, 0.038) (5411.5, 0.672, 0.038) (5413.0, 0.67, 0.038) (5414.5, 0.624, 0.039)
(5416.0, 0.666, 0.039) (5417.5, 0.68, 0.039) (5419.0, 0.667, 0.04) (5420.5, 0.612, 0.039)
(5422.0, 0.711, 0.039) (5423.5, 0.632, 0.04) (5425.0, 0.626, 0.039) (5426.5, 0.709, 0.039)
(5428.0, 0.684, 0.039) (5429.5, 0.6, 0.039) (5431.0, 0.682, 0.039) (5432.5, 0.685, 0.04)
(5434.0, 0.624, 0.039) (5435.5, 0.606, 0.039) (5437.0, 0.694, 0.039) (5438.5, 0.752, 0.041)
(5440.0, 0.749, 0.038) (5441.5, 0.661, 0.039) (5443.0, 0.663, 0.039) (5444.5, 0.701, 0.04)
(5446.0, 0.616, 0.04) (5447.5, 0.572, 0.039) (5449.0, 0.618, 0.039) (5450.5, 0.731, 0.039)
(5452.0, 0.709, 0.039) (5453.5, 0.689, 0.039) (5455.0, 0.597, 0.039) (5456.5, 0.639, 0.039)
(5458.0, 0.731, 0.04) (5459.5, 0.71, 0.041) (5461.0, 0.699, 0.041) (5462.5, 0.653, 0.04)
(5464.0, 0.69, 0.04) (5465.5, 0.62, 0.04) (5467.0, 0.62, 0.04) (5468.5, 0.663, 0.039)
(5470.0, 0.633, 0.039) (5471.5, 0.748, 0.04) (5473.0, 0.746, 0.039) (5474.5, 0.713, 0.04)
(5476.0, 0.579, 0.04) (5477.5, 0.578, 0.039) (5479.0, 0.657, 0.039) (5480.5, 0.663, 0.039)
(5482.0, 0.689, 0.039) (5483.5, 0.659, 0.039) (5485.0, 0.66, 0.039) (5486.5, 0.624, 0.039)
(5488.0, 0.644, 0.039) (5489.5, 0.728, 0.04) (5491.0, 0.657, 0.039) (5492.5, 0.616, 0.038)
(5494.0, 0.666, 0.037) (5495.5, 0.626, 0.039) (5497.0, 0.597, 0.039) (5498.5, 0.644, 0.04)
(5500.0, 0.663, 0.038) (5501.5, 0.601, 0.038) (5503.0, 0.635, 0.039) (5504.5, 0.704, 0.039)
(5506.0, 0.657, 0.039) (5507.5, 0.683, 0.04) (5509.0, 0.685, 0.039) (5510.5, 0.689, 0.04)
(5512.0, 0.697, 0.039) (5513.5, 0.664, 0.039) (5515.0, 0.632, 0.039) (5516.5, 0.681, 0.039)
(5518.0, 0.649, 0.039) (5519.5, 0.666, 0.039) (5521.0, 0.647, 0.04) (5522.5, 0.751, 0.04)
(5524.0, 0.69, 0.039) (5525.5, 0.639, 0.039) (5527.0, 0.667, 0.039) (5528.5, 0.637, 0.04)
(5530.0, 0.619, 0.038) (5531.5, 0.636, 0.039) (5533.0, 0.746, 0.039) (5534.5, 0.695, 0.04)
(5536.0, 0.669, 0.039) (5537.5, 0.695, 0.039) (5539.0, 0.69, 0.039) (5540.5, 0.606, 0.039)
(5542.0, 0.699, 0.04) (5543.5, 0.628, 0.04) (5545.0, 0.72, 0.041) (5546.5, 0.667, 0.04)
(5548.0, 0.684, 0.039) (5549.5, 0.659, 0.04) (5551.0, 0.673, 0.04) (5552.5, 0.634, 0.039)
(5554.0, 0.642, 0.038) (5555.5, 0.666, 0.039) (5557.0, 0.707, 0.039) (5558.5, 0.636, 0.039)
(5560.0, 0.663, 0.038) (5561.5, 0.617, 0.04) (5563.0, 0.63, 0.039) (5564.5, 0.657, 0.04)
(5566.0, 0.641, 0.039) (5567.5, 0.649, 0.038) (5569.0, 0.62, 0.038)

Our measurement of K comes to 1.15 angstroms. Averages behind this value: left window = 0.653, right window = 0.693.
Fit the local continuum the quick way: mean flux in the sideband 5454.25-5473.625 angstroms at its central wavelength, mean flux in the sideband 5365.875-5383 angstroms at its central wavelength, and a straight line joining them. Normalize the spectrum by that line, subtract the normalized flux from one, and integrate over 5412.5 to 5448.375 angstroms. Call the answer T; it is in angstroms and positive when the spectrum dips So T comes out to 0.9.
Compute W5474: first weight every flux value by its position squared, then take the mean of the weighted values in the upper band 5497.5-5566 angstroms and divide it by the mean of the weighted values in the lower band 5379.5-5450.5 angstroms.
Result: 1.06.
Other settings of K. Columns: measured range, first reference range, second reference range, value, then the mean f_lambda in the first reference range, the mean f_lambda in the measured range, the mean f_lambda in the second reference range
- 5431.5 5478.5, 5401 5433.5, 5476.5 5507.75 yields -1.4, 0.647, 0.667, 0.649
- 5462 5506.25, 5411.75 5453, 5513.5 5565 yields 0.7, 0.665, 0.654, 0.665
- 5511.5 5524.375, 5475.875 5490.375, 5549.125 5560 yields -0.4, 0.651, 0.674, 0.66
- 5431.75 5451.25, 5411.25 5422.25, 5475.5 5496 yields -0.3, 0.66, 0.667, 0.647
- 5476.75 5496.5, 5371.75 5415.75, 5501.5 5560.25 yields 0.5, 0.663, 0.651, 0.669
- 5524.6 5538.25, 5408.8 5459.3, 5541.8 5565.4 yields -0.1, 0.663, 0.667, 0.66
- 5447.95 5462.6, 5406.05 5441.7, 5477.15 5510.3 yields -0.4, 0.662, 0.677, 0.653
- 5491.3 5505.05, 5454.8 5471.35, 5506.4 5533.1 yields 0.6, 0.665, 0.639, 0.669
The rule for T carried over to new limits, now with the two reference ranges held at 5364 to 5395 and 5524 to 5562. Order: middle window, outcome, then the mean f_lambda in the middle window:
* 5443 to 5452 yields 0.3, 0.654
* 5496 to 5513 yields 0.2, 0.659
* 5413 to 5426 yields 0.4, 0.654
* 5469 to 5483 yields 0.1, 0.667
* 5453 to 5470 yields 0.2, 0.663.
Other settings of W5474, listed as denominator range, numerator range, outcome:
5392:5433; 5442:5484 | 1.04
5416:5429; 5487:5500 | 1.00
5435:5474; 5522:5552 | 1.03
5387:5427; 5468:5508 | 1.04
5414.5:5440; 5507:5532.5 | 1.04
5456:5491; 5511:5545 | 1.02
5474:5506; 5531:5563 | 1.05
